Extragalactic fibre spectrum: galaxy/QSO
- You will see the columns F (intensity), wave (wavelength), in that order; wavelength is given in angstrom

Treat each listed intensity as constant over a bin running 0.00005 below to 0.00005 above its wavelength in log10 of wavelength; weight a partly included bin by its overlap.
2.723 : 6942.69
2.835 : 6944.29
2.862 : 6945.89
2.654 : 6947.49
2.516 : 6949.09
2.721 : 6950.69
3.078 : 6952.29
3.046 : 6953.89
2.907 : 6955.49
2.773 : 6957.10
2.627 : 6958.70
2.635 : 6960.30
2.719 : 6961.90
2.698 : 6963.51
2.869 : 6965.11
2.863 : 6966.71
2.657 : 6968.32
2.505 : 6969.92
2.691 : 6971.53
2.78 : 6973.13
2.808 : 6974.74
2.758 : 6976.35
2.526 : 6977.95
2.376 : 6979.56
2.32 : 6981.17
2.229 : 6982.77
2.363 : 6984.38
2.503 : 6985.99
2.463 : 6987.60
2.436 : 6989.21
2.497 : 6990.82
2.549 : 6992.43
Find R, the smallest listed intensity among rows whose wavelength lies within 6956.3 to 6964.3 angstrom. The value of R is 2.627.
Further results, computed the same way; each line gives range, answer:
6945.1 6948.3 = 2.654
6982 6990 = 2.229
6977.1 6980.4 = 2.376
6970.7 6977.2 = 2.691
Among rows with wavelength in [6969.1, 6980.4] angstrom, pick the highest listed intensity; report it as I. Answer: 2.808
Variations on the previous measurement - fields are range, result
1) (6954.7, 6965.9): 2.907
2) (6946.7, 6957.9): 3.078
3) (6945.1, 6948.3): 2.862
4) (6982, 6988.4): 2.503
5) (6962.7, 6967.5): 2.869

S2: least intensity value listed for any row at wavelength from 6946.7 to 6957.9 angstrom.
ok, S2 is 2.516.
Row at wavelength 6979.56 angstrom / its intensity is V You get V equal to 2.376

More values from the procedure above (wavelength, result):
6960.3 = 2.635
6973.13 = 2.78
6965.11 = 2.869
